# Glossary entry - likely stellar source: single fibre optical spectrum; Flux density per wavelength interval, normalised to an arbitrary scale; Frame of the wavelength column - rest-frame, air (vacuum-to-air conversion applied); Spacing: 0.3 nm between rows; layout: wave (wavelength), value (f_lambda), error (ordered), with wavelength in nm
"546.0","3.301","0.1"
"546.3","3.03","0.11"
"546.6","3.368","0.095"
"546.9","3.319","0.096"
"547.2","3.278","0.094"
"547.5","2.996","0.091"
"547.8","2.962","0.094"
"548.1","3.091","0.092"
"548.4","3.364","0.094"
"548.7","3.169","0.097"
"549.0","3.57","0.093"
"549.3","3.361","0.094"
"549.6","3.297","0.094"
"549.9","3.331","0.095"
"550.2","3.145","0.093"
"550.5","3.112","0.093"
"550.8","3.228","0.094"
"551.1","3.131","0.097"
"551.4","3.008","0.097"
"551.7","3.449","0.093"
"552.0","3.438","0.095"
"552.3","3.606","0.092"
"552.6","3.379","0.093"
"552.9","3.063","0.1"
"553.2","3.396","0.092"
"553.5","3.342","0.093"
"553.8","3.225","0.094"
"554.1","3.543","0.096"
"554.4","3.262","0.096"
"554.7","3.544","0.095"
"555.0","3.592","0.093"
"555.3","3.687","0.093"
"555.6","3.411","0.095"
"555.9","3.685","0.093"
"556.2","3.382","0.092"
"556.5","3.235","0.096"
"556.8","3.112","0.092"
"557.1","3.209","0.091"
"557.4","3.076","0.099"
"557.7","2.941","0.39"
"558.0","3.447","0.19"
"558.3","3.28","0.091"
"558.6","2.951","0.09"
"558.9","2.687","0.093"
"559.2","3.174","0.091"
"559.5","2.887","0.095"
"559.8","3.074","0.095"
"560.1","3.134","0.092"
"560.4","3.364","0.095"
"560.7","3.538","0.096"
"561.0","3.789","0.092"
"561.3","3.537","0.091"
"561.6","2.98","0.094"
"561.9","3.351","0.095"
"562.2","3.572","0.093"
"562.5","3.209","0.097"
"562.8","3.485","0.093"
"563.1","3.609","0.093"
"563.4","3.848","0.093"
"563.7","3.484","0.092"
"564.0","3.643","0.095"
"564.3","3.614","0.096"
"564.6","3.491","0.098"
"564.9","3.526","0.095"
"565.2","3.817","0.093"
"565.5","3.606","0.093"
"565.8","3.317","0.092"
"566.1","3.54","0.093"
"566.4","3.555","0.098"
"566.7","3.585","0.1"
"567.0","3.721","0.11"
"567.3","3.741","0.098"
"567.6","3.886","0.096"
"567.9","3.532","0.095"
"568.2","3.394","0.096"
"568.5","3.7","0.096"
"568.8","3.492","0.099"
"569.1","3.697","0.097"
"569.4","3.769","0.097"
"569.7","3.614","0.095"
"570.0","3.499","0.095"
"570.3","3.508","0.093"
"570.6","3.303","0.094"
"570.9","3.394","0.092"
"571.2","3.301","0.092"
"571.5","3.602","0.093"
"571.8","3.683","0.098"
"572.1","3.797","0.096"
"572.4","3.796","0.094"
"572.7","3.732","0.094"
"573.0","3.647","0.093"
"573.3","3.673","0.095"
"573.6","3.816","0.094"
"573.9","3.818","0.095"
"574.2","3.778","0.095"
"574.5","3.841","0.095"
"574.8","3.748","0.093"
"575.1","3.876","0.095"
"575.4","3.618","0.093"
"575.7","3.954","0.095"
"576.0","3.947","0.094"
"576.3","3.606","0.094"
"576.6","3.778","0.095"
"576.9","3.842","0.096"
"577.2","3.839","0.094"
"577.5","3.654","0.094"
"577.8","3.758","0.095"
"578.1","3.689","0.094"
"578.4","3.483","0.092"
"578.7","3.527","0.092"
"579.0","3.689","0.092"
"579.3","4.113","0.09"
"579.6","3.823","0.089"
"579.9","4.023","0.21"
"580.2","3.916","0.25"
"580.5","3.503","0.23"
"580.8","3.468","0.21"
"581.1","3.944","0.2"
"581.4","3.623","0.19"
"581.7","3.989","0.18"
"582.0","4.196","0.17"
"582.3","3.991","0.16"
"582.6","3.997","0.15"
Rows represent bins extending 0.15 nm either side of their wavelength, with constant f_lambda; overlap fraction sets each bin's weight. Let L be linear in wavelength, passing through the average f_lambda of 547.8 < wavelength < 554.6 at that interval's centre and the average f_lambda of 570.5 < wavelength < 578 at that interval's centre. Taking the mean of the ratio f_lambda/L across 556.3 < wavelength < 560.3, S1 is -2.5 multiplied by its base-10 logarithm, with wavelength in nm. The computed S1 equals 0.11 mag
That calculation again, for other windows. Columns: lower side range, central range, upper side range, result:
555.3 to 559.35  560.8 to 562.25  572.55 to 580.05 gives -0.03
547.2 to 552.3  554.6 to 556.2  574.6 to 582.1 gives -0.07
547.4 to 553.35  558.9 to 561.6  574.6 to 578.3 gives 0.06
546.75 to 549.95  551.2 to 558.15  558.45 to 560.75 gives -0.06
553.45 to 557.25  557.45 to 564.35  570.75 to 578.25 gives 0.06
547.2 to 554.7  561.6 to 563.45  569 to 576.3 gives 0.01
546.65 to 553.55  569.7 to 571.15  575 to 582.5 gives 0.06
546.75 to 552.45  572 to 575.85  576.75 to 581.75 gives -0.03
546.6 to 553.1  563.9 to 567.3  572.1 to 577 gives 0.00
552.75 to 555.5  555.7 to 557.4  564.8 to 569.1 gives 0.04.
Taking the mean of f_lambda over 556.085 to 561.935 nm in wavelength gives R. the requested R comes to 3.2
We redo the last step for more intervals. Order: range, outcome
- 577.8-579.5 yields 3.71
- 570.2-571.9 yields 3.46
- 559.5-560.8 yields 3.22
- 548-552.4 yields 3.29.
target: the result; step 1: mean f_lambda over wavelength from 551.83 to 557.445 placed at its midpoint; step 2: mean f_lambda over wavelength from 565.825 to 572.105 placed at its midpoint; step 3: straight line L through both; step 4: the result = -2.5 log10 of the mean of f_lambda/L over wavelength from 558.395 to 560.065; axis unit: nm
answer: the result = 0.159 mag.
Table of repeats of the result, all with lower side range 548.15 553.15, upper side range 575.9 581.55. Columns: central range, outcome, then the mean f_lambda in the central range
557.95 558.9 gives 0.099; 3.12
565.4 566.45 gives 0.013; 3.49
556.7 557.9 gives 0.100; 3.1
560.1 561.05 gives -0.007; 3.47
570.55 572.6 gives 0.018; 3.57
